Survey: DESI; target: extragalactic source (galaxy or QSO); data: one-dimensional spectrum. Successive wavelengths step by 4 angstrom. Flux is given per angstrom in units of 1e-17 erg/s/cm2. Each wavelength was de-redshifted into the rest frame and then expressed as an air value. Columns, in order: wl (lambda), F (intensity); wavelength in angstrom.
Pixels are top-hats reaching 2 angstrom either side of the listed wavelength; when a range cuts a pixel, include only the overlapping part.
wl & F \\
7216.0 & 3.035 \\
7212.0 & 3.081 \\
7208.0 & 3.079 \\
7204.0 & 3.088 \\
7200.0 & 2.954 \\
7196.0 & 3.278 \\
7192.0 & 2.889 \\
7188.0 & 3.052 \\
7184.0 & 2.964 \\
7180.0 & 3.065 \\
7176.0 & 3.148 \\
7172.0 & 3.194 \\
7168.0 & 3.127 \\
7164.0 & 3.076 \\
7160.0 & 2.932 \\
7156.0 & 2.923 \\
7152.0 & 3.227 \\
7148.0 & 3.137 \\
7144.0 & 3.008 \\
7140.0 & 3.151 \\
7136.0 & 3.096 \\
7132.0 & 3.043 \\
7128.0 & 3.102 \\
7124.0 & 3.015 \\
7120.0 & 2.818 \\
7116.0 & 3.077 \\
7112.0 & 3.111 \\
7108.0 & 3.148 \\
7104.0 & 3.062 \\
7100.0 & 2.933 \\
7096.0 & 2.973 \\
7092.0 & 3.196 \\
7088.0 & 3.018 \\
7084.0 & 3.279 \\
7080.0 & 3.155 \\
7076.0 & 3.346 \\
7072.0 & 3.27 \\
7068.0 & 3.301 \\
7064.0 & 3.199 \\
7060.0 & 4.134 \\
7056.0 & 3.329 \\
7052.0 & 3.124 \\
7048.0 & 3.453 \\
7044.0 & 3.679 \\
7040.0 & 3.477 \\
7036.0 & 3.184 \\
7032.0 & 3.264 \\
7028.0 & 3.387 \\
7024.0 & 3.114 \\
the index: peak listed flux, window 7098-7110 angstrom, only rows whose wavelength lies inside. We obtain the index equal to 3.148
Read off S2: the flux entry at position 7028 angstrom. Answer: 3.387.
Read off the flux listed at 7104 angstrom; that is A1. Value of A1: 3.062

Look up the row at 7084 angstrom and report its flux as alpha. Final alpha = 3.279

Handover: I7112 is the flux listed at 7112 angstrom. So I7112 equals 3.111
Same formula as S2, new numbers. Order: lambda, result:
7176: 3.148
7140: 3.151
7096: 2.973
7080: 3.155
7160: 2.932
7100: 2.933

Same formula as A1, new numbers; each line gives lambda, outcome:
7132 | 3.043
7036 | 3.184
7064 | 3.199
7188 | 3.052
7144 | 3.008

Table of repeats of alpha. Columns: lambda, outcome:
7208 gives 3.079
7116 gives 3.077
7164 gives 3.076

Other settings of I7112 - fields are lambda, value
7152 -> 3.227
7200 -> 2.954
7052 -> 3.124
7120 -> 2.818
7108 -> 3.148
